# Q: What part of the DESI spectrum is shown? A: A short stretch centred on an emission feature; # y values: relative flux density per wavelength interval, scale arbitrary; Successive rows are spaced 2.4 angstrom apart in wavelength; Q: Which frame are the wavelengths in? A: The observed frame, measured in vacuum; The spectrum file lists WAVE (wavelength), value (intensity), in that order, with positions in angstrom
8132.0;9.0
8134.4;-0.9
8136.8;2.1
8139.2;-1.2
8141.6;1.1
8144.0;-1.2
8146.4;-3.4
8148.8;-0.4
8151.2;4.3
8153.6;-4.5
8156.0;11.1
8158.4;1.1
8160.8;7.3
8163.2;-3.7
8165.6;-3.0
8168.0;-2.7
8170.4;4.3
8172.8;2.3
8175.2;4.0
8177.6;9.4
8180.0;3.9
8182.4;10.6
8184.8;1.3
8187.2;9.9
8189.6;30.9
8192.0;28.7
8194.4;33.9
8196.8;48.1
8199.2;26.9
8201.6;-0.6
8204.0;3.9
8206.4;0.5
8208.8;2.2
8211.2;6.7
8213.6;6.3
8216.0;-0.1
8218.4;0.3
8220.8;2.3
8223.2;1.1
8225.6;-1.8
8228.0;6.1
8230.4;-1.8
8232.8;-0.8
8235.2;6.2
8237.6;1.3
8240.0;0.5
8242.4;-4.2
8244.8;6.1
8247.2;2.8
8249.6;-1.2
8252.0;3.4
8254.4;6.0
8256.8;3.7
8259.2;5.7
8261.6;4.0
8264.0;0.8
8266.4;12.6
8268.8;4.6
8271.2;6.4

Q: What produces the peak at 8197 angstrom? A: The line [O II]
